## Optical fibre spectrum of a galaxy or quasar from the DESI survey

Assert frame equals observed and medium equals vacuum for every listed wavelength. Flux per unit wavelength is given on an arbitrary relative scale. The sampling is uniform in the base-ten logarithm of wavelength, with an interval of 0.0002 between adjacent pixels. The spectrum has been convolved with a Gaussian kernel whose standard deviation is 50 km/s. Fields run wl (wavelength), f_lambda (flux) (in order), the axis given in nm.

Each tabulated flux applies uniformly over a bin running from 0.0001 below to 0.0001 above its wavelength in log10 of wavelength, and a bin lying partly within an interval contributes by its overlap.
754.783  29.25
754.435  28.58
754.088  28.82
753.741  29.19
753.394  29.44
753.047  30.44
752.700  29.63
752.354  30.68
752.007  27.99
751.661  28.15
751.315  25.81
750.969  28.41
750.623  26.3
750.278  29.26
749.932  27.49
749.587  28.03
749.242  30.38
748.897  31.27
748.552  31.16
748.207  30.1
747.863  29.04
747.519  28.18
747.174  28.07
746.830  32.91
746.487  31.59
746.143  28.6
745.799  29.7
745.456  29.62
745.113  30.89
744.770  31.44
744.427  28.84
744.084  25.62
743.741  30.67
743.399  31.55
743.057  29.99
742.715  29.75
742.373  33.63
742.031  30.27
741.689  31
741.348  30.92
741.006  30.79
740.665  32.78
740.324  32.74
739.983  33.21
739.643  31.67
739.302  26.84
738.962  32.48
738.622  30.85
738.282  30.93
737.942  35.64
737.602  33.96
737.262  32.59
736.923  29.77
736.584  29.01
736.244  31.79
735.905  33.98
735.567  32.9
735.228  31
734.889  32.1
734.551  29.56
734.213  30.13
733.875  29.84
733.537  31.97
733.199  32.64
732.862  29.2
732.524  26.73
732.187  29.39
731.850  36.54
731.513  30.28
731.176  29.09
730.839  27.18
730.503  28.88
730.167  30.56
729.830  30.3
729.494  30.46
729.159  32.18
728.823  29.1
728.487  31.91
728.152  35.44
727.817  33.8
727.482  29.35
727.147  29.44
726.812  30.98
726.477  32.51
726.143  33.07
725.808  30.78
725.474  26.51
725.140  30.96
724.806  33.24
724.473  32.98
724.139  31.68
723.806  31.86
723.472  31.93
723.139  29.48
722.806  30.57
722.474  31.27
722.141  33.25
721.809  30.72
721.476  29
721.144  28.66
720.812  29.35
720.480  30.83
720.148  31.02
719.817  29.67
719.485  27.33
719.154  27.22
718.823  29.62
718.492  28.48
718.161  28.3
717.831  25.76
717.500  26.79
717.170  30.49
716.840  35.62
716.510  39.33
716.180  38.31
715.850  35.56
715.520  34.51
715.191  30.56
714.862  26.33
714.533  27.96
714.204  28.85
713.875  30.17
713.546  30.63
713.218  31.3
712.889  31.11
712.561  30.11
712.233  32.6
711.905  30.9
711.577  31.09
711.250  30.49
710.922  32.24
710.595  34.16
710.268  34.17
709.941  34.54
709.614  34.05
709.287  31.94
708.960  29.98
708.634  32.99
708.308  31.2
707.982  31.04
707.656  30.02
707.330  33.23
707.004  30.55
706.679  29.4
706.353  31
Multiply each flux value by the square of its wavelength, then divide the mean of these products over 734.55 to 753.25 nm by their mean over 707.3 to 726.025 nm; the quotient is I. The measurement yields 1.05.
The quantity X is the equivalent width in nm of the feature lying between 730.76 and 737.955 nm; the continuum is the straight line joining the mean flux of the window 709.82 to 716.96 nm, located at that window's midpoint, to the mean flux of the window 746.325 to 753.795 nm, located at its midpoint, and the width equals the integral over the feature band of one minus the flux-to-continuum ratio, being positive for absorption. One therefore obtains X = -0.13 nm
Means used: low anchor 32.3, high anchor 29.2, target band 31.1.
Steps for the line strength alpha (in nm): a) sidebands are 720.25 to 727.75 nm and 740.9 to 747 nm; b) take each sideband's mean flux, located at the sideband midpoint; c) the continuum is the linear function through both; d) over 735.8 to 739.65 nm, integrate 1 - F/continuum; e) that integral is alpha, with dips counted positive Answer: -0.128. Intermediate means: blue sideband 30.9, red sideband 30.4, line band 31.6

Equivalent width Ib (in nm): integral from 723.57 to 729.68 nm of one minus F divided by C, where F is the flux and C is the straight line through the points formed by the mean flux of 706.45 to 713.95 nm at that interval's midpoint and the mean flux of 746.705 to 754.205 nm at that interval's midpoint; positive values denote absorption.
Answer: -0.17 nm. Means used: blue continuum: 31.7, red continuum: 29.1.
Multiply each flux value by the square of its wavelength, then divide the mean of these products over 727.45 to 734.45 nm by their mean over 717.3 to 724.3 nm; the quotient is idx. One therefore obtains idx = 1.1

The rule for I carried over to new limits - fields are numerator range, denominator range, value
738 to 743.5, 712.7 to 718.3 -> 1.07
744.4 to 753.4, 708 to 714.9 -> 1.04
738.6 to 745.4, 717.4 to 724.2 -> 1.10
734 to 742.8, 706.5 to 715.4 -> 1.09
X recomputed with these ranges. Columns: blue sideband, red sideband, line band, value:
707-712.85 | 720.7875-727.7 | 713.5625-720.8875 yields 0.20 nm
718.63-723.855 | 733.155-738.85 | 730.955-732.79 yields 0.06 nm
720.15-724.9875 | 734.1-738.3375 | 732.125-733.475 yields 0.08 nm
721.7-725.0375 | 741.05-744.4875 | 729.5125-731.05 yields 0.09 nm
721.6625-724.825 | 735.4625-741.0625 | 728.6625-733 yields 0.24 nm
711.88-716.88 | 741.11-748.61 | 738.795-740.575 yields -0.06 nm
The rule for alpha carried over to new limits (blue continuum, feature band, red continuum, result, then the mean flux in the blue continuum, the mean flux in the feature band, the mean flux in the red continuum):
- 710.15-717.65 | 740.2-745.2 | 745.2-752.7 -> -0.17 nm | 31.9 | 30.7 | 29.2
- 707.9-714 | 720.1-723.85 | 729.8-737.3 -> 0.08 nm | 31.8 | 30.6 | 30.6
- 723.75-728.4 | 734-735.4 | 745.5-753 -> 0.00 nm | 31.6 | 30.7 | 29.2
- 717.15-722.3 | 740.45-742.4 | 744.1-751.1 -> -0.14 nm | 29.1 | 31.4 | 29.5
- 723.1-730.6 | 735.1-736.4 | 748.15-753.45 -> -0.09 nm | 31.2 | 32.5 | 29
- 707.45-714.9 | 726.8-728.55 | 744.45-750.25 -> -0.07 nm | 31.3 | 31.9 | 29.9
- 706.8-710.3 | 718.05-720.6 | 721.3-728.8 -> 0.21 nm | 32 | 29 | 31.3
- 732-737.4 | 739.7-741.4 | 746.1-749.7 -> -0.09 nm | 30.8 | 32.1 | 30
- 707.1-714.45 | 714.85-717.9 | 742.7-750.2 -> -0.15 nm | 31.6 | 32.8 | 29.8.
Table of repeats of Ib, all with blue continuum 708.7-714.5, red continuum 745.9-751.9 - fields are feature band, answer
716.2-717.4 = -0.15 nm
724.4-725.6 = -0.01 nm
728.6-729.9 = -0.01 nm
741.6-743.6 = -0.10 nm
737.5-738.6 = -0.12 nm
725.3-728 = -0.02 nm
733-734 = -0.04 nm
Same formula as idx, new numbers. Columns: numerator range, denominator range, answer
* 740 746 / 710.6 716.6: 1.05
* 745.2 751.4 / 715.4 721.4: 1.03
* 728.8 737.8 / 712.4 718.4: 1.04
